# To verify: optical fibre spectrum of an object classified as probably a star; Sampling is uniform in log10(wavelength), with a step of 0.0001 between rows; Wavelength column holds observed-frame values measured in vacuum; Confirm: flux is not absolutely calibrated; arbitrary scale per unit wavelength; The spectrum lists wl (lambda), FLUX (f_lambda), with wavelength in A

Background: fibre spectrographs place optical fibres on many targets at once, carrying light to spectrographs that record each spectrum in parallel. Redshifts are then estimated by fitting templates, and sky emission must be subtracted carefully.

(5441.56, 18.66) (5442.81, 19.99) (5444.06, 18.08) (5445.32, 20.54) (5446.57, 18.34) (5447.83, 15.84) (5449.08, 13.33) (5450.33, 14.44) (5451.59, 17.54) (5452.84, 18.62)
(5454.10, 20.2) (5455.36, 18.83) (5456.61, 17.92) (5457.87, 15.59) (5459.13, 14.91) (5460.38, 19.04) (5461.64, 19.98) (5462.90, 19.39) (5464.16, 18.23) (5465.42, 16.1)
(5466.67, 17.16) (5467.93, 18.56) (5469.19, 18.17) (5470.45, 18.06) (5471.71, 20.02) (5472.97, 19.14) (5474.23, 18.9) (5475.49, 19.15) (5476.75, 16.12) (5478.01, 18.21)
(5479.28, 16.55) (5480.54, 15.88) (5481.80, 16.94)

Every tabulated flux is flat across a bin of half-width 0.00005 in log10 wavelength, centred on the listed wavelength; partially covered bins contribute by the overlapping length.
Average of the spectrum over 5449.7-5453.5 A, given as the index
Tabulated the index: 16.9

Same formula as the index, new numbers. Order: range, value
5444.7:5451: 16.5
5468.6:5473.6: 18.9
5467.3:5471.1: 18.3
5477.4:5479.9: 17.3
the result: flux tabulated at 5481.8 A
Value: 16.94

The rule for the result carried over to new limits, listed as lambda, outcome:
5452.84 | 18.62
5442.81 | 19.99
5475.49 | 19.15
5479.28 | 16.55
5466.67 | 17.16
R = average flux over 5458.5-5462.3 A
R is 18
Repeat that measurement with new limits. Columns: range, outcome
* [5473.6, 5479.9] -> 17.8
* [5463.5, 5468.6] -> 17.5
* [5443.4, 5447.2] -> 19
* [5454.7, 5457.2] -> 18.4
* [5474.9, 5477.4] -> 17.6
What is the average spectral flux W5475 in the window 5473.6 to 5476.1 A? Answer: 19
